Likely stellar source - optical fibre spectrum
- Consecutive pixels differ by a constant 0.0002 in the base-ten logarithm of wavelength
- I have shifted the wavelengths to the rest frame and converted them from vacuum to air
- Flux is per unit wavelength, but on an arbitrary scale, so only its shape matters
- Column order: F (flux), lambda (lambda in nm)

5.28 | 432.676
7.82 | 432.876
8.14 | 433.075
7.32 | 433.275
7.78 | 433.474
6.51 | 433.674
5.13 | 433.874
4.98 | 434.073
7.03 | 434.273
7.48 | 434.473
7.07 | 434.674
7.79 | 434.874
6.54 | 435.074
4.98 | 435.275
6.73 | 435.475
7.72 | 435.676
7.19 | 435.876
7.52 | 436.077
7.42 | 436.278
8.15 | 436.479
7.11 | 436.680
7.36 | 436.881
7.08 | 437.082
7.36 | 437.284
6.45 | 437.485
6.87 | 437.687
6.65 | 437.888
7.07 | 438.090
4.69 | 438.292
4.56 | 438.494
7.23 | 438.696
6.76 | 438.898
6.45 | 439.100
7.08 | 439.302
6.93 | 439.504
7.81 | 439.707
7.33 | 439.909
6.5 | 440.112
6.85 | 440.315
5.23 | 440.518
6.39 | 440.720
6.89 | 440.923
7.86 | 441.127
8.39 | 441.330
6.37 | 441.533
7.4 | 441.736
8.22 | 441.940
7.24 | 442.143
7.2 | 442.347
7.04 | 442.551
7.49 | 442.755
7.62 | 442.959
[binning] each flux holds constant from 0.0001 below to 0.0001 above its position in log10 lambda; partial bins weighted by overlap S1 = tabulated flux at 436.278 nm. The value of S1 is 7.42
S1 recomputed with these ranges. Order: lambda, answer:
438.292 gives 4.69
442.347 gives 7.2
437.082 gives 7.08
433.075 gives 8.14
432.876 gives 7.82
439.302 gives 7.08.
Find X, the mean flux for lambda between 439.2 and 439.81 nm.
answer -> 7.28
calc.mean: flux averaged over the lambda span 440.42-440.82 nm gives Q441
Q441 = 5.83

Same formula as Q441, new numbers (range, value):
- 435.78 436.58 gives 7.57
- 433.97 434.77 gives 6.63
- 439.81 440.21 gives 6.91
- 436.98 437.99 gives 6.88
